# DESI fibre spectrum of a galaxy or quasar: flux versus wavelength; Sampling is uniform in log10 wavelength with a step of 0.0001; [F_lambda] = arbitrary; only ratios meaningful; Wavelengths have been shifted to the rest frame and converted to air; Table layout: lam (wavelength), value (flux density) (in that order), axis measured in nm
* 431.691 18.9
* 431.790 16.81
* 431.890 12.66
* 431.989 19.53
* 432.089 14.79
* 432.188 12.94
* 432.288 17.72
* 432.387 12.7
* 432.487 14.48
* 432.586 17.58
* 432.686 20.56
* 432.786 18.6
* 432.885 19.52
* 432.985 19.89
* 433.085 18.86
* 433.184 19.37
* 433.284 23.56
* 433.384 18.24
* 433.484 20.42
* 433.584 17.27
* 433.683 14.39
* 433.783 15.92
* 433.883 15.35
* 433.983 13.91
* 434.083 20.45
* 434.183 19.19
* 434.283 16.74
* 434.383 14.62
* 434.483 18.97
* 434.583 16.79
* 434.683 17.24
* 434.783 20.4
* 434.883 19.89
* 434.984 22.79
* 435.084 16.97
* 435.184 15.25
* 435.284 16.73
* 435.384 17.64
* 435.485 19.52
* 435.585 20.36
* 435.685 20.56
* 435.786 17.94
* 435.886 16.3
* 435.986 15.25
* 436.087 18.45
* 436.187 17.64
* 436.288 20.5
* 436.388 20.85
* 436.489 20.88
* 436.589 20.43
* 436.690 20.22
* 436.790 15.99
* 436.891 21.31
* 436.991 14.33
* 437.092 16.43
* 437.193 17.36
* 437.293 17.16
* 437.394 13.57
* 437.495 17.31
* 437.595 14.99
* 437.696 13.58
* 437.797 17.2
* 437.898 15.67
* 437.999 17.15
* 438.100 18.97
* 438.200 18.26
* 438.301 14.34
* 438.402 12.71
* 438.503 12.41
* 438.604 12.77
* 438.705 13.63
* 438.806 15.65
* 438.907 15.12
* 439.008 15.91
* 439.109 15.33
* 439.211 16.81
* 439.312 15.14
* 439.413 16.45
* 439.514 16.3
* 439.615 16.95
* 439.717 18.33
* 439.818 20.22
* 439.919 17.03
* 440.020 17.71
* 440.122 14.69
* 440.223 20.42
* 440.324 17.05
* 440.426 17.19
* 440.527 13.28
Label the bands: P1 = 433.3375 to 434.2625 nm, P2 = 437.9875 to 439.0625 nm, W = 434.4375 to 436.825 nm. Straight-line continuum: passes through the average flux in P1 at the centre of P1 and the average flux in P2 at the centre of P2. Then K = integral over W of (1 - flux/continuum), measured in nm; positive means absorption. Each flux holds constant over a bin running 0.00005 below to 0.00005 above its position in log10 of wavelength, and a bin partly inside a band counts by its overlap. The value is -0.331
